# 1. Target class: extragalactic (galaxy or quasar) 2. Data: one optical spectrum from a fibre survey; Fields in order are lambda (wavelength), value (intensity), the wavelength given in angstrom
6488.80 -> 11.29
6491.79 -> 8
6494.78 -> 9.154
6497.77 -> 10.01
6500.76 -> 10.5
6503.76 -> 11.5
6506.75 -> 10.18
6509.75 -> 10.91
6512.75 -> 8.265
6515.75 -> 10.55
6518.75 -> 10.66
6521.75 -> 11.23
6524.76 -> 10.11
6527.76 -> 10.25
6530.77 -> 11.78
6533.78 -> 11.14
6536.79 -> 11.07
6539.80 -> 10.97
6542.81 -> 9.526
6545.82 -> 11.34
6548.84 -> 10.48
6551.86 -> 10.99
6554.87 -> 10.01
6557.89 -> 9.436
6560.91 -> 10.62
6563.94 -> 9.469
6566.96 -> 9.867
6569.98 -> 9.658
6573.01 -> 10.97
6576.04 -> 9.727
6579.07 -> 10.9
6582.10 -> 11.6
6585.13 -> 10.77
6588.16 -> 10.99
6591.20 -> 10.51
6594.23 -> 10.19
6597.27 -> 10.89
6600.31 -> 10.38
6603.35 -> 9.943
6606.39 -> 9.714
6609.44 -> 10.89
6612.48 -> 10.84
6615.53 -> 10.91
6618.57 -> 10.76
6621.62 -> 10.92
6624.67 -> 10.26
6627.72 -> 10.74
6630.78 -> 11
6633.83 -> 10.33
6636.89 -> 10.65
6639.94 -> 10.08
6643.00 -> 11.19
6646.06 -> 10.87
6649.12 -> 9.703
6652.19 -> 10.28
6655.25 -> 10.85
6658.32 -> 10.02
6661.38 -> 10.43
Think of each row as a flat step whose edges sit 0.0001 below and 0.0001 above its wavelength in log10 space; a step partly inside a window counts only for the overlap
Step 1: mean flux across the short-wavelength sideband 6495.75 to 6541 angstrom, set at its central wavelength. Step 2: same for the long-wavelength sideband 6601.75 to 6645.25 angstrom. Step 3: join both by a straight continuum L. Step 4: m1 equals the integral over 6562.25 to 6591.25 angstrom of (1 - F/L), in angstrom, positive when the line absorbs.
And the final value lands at 0.4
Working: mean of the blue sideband 10.6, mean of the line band 10.4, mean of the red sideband 10.6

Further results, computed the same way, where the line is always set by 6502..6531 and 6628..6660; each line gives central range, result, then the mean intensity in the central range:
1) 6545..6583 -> 0.5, 10.4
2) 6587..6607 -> 0.2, 10.4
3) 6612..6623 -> -0.4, 10.9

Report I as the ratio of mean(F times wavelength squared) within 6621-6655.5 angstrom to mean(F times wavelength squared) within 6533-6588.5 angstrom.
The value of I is 1.03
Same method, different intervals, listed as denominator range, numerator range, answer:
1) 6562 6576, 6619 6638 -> 1.09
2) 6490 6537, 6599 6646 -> 1.06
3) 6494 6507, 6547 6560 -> 1.01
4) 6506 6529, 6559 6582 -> 1.01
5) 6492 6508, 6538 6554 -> 1.07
